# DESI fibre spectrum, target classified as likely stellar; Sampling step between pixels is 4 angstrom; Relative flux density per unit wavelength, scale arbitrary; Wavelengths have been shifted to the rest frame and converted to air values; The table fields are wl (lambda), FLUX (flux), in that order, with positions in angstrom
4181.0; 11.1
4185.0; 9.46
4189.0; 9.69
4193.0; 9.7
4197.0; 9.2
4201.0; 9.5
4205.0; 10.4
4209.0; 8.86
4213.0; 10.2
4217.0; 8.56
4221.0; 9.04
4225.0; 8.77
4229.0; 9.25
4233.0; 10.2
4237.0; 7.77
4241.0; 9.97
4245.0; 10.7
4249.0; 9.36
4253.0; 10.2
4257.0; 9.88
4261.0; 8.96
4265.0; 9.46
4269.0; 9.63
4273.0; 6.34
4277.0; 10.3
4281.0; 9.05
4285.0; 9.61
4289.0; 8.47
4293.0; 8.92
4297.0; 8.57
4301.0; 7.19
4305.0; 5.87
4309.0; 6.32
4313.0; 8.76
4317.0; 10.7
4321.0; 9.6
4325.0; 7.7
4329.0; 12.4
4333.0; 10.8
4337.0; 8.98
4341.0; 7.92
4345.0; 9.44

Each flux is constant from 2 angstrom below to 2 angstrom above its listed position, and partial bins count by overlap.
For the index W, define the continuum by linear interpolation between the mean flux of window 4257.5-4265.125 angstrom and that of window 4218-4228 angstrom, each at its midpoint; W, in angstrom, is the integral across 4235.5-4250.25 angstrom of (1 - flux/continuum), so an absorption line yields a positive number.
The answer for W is -0.7 angstrom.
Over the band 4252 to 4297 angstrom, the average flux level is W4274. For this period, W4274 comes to 9.12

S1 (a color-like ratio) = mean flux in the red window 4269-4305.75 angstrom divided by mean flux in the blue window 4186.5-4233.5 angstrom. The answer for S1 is 0.9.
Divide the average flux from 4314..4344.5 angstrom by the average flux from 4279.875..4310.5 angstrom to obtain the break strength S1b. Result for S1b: 1.2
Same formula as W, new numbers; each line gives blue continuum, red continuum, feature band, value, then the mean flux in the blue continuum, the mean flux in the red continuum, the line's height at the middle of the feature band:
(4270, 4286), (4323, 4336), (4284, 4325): 5.11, 8.83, 10.2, 9.53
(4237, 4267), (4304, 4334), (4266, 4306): 3.75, 9.66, 9.06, 9.36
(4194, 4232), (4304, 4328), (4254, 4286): -1.21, 9.34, 8.43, 8.84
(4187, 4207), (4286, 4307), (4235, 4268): -3.18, 9.7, 7.89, 8.71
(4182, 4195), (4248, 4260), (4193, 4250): 1.94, 9.73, 9.78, 9.76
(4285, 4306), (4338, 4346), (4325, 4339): -2.95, 8.07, 8.62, 8.5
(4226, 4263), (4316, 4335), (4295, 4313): 5.12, 9.57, 10.2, 10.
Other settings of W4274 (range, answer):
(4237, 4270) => 9.65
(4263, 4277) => 8.74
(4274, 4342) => 8.87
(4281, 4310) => 7.99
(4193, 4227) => 9.34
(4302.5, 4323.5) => 8.21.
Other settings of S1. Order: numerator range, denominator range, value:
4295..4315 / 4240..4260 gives 0.74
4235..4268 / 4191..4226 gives 1.02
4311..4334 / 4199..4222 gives 1.05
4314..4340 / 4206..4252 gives 1.06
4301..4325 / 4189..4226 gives 0.86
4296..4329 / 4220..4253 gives 0.88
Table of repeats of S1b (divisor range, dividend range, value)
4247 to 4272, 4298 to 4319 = 0.83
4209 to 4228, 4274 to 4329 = 0.95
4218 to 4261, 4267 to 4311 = 0.87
